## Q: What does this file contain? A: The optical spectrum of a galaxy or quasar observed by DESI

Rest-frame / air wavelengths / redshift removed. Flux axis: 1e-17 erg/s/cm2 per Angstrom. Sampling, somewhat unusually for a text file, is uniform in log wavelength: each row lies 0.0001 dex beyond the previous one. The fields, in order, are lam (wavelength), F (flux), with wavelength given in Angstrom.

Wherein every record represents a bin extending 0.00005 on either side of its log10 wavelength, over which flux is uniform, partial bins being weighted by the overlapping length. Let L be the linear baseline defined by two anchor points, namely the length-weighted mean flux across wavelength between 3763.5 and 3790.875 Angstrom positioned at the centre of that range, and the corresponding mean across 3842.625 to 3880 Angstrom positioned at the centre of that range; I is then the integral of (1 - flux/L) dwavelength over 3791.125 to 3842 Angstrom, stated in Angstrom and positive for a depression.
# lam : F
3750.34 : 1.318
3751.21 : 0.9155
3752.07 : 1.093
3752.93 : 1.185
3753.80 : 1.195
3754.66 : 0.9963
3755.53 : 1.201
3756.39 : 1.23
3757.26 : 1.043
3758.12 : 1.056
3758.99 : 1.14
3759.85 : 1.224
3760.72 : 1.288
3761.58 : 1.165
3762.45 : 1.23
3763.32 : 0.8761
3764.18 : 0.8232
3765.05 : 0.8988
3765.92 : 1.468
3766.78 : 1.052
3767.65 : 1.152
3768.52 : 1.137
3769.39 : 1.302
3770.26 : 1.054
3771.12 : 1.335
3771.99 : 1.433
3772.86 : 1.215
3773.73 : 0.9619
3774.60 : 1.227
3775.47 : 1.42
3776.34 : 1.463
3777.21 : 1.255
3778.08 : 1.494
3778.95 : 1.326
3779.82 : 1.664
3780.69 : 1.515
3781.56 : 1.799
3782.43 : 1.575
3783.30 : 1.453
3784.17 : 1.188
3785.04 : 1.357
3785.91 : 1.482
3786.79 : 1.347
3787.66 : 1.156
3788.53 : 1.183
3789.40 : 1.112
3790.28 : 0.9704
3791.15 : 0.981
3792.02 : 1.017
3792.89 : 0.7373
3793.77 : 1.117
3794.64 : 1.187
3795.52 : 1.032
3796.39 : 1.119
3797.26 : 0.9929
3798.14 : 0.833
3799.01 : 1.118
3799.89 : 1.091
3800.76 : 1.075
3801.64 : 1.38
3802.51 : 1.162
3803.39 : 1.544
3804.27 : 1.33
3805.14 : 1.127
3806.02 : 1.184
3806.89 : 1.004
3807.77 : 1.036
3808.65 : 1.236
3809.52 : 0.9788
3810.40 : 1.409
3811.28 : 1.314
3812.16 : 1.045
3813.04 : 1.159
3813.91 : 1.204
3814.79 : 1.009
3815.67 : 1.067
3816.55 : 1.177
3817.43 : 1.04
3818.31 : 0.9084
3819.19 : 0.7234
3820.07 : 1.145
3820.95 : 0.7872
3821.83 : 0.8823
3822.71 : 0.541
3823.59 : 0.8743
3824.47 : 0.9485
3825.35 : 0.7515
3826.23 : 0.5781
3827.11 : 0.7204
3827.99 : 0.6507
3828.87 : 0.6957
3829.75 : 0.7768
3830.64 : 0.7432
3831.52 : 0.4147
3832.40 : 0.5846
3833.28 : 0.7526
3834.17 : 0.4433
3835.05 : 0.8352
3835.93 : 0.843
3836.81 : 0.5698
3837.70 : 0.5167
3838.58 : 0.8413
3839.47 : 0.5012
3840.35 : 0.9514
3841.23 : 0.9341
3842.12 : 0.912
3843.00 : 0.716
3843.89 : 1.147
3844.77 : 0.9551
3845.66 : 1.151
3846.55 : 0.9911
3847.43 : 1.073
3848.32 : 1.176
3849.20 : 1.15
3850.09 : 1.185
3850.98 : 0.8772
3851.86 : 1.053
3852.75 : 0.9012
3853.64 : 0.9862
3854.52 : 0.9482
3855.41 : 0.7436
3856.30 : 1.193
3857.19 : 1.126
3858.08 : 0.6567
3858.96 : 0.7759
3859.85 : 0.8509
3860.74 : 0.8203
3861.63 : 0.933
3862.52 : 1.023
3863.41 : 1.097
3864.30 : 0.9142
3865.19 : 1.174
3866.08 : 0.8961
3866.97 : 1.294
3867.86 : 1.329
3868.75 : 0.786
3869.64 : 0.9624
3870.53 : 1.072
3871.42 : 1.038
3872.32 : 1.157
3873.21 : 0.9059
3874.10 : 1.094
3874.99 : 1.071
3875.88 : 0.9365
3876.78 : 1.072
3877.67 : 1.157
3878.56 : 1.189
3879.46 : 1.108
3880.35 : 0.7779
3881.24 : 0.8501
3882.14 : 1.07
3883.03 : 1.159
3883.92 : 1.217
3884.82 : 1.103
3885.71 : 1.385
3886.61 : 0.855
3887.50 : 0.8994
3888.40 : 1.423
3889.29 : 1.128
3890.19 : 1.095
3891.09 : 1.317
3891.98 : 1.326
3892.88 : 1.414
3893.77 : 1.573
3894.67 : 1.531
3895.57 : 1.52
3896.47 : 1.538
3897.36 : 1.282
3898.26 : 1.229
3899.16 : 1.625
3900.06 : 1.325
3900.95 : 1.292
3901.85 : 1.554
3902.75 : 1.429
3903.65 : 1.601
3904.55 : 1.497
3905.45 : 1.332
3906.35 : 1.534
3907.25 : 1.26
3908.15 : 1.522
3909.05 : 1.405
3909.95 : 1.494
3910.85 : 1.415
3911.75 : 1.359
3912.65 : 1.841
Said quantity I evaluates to 9.7 Angstrom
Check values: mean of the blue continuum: 1.28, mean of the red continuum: 1.02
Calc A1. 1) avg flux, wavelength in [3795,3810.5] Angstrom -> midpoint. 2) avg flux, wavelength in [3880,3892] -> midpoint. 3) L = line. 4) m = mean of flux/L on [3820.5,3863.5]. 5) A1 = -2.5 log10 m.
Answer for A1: 0.31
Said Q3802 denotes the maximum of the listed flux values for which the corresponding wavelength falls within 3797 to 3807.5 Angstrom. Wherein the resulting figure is 1.544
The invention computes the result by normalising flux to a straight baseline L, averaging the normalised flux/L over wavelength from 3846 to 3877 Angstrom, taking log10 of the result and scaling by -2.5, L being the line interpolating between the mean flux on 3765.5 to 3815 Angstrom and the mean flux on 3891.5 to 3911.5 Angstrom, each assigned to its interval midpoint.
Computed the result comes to 0.33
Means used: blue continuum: 1.22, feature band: 1.01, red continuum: 1.44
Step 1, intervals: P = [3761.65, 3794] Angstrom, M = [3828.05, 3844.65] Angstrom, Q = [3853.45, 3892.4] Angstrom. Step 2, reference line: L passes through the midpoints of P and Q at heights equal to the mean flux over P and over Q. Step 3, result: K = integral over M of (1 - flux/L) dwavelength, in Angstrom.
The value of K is 5.7 Angstrom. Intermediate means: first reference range 1.24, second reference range 1.04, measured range 0.735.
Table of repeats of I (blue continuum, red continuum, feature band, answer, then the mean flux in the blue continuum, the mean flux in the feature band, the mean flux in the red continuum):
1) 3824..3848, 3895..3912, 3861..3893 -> 2.5 Angstrom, 0.78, 1.08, 1.43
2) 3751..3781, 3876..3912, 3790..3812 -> 1.9 Angstrom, 1.2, 1.12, 1.29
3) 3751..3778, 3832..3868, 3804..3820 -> -1.2 Angstrom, 1.17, 1.11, 0.92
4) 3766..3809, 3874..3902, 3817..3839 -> 8.7 Angstrom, 1.22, 0.742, 1.22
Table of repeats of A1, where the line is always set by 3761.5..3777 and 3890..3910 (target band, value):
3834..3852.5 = 0.41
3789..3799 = 0.21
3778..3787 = -0.22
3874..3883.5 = 0.31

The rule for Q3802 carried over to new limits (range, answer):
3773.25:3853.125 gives 1.799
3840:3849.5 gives 1.176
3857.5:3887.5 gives 1.385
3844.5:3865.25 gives 1.193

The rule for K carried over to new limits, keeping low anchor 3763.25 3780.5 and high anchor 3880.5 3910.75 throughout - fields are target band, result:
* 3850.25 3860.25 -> 2.8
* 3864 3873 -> 1.7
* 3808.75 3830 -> 5.6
